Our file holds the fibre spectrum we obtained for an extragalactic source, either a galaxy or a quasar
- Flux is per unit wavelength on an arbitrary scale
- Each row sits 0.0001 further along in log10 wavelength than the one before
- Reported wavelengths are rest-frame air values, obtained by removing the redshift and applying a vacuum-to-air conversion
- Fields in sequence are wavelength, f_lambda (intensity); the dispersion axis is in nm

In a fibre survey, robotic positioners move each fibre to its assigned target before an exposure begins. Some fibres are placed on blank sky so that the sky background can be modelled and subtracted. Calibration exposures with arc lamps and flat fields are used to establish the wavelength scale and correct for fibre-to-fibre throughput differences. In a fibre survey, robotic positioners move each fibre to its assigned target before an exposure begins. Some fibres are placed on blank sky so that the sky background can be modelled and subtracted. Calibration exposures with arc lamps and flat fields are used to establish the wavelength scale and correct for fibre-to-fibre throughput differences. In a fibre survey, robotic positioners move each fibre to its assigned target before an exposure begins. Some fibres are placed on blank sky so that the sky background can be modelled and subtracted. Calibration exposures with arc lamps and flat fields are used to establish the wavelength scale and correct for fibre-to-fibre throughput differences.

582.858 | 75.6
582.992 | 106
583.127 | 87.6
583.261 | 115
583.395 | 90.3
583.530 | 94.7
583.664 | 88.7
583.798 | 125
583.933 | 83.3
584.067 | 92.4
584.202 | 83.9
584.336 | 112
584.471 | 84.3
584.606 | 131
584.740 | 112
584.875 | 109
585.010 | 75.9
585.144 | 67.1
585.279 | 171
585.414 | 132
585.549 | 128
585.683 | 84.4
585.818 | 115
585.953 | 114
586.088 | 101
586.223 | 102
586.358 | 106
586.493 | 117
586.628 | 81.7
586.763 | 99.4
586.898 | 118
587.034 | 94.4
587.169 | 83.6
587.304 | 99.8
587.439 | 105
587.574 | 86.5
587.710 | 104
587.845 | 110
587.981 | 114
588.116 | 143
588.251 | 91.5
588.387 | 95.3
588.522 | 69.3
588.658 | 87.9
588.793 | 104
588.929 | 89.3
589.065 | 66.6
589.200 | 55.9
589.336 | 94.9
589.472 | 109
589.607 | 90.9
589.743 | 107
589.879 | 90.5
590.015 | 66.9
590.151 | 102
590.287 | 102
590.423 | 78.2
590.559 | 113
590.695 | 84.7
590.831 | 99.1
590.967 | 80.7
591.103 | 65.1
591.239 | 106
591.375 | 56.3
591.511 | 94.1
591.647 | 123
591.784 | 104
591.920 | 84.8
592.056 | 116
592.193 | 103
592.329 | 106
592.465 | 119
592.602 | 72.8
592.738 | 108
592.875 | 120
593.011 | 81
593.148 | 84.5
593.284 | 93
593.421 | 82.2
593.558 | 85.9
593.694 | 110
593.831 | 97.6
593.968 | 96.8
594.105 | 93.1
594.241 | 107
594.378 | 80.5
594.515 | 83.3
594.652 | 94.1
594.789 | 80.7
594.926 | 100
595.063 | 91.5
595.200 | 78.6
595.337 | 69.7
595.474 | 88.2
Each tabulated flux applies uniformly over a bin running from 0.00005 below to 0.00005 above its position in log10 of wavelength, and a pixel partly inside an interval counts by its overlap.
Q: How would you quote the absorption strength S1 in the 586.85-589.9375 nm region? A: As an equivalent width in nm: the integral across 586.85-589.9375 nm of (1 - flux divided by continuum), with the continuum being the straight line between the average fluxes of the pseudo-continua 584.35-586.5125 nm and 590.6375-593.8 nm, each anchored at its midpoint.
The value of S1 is 0.21 nm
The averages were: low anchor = 109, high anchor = 94.8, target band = 96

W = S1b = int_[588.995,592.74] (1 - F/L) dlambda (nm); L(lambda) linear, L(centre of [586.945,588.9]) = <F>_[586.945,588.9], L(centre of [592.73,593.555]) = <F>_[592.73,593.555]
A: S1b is 0.12 nm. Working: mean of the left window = 99.1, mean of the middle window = 92.6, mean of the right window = 93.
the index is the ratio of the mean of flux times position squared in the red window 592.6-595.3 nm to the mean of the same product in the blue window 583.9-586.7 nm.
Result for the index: 0.90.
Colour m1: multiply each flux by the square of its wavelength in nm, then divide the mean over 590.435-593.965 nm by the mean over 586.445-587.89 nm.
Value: 1.0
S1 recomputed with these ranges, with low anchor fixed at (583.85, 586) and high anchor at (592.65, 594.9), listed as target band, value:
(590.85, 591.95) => 0.08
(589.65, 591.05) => 0.09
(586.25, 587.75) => 0.05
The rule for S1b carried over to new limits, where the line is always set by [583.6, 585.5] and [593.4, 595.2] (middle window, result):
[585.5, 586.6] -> -0.043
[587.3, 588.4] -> -0.061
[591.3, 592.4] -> -0.036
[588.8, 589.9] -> 0.111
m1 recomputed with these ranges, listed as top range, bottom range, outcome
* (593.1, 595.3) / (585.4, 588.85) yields 0.91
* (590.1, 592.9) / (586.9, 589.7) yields 1.02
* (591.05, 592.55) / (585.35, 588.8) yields 0.96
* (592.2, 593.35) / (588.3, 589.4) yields 1.20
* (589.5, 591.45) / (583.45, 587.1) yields 0.87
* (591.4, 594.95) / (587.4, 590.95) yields 1.04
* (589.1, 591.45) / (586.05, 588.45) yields 0.86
